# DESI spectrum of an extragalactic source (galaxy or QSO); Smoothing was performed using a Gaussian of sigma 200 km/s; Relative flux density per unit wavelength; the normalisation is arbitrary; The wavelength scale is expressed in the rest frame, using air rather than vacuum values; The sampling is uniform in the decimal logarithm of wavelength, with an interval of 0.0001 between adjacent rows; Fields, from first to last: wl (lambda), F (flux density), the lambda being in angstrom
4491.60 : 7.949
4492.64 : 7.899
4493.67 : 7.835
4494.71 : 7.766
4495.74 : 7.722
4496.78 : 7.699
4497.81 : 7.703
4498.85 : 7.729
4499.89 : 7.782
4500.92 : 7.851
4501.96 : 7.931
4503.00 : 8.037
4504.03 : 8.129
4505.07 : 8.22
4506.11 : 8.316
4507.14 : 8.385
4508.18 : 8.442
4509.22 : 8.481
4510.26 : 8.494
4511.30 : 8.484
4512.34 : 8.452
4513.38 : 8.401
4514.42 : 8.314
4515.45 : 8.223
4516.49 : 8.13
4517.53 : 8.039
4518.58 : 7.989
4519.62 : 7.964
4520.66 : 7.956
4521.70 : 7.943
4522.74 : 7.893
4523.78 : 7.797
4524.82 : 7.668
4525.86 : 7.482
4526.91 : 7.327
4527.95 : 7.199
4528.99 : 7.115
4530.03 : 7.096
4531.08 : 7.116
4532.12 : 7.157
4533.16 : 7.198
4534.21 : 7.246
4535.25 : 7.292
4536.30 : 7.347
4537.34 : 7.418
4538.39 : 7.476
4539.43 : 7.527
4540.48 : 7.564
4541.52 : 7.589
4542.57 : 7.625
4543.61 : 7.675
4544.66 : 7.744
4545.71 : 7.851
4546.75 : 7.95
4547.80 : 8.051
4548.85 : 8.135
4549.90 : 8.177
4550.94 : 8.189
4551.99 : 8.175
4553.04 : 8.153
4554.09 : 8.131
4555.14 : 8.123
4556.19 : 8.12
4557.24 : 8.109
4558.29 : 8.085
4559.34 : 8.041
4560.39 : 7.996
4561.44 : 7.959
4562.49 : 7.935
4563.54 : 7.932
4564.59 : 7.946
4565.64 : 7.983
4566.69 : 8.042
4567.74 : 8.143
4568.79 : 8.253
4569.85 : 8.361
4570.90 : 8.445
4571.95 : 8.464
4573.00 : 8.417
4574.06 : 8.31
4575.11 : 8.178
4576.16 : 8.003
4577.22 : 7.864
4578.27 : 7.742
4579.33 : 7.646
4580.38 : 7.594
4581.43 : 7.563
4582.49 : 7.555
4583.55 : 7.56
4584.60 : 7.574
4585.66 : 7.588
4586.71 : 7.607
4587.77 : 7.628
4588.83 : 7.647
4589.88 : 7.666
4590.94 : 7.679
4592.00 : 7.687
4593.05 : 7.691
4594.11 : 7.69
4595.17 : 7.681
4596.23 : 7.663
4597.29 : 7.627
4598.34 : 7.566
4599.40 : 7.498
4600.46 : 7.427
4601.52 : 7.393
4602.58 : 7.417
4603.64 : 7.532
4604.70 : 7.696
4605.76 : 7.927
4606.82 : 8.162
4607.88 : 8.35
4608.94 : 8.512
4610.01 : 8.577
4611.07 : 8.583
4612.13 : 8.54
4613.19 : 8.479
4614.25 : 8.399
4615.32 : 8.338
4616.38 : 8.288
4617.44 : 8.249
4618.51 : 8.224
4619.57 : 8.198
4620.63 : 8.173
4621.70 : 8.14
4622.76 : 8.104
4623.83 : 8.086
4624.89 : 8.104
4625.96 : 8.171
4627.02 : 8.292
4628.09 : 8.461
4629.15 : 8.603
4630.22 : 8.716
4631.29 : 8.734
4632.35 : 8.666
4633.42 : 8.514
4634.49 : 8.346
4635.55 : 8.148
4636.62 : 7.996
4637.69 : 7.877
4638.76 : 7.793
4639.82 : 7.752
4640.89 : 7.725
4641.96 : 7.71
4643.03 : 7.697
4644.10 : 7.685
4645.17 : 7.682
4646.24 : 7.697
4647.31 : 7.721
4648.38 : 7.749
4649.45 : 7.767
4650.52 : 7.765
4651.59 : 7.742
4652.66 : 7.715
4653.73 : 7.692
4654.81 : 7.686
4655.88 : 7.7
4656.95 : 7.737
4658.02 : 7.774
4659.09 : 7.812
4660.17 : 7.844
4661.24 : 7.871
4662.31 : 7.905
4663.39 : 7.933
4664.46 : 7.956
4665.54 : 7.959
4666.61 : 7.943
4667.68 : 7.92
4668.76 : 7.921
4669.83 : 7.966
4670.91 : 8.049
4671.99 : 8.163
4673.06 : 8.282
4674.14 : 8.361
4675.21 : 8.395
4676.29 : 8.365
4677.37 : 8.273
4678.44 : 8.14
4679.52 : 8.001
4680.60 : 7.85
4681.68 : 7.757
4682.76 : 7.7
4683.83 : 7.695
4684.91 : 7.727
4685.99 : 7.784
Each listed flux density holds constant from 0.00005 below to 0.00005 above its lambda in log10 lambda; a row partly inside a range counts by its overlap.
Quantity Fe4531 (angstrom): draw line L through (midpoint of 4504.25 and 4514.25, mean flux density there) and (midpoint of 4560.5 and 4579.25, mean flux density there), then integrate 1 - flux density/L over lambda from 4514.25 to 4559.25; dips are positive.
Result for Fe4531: 2.8 angstrom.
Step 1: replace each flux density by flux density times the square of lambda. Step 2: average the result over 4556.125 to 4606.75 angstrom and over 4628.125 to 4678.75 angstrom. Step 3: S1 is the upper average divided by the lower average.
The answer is 1.1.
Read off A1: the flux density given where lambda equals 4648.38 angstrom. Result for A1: 7.749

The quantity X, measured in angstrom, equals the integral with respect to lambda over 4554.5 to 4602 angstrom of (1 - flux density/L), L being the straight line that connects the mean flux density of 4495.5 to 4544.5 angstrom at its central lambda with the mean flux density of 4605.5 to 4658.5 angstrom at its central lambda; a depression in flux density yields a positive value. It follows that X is 0.5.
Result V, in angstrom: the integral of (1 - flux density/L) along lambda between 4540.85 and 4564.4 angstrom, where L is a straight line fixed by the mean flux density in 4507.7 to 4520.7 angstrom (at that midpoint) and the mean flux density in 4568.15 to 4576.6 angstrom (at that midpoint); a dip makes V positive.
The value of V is 0.9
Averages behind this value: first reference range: 8.27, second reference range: 8.31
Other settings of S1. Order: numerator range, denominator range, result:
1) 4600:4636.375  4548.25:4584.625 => 1.05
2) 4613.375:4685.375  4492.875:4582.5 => 1.07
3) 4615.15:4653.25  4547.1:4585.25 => 1.04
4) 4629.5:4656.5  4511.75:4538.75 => 1.09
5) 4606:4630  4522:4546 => 1.16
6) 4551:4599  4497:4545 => 1.04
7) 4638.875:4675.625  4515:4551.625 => 1.08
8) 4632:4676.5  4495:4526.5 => 1.05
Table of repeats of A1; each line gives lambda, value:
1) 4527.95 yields 7.199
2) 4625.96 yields 8.171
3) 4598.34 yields 7.566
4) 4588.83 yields 7.647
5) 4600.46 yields 7.427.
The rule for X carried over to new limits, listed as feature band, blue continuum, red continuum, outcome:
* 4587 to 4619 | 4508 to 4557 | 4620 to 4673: 0.0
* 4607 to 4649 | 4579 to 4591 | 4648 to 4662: -2.6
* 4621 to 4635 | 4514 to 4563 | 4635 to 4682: -0.9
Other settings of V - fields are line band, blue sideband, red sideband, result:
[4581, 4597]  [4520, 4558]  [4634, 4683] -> 0.3 angstrom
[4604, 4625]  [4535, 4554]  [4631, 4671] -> -1.1 angstrom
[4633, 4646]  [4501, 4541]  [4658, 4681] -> 0.2 angstrom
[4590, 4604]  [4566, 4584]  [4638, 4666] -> 0.6 angstrom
